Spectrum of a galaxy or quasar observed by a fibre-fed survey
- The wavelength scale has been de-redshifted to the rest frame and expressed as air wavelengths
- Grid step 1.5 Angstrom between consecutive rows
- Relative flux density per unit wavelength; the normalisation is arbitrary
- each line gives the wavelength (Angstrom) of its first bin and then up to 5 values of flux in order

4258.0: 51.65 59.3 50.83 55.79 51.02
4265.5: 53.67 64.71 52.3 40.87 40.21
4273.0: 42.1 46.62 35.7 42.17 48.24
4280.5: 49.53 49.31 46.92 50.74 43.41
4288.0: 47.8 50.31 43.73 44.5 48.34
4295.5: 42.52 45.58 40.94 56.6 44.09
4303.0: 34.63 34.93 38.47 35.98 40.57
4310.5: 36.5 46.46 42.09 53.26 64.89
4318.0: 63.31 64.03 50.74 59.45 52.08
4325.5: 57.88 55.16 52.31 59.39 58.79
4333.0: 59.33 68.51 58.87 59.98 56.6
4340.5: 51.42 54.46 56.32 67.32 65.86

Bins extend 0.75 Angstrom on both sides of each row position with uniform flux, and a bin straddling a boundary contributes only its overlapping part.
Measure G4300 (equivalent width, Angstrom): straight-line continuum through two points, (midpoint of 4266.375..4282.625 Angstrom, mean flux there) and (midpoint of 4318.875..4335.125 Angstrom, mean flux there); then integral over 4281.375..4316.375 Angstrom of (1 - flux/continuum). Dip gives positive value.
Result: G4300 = 4.7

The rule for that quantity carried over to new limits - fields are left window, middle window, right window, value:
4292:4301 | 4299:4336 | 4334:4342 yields 1.0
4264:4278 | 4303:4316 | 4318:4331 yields 3.1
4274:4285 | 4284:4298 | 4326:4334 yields 0.6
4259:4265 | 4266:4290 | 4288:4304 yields 1.3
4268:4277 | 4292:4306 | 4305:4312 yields -1.2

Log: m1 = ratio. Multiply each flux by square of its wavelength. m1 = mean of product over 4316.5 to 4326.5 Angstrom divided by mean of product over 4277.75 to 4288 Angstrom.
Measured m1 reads 1.2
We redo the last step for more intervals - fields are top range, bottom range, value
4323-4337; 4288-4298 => 1.29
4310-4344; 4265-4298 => 1.22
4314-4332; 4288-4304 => 1.29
